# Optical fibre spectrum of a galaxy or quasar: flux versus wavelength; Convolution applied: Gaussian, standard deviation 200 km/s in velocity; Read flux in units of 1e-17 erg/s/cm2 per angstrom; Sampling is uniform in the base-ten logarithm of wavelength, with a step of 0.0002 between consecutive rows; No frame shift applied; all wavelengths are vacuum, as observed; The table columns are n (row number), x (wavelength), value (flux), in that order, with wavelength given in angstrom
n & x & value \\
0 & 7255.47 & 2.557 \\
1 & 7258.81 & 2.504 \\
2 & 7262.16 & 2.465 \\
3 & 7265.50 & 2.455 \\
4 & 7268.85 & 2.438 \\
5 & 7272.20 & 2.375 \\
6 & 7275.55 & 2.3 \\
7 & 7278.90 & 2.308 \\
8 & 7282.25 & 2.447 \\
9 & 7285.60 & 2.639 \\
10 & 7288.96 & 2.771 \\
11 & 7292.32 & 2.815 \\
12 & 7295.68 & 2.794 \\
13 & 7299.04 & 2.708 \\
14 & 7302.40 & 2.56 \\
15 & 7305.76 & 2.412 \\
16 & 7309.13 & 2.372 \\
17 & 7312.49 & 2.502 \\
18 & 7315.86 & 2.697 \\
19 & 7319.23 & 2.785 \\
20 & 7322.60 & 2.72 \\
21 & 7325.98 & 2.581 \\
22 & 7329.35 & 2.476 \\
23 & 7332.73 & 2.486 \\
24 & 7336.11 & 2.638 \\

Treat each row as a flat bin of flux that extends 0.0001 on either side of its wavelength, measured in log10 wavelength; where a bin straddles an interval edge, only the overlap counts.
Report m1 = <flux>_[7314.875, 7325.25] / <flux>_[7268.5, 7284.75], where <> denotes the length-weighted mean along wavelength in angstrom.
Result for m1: 1.1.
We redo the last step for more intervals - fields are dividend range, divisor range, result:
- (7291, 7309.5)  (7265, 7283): 1.10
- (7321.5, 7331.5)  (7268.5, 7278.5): 1.10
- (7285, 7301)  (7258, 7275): 1.13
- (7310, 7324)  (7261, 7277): 1.10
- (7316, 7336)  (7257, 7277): 1.08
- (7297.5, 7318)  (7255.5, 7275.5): 1.04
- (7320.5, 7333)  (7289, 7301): 0.93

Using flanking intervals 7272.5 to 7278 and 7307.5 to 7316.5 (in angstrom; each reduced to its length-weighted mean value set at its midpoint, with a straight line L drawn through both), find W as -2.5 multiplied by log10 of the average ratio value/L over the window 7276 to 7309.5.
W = -0.08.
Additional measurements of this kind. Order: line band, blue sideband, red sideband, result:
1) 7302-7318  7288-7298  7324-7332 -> 0.062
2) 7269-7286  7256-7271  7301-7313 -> 0.029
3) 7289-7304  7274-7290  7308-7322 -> -0.077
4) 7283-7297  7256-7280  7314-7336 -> -0.098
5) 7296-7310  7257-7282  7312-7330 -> 0.005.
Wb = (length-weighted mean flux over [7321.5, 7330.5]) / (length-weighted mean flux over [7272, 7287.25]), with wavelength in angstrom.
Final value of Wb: 1.1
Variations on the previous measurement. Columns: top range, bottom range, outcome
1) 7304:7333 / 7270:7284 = 1.08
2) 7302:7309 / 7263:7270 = 1.00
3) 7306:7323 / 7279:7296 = 0.98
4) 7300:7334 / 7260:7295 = 1.02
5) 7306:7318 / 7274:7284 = 1.07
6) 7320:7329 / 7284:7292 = 0.97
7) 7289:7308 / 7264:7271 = 1.09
